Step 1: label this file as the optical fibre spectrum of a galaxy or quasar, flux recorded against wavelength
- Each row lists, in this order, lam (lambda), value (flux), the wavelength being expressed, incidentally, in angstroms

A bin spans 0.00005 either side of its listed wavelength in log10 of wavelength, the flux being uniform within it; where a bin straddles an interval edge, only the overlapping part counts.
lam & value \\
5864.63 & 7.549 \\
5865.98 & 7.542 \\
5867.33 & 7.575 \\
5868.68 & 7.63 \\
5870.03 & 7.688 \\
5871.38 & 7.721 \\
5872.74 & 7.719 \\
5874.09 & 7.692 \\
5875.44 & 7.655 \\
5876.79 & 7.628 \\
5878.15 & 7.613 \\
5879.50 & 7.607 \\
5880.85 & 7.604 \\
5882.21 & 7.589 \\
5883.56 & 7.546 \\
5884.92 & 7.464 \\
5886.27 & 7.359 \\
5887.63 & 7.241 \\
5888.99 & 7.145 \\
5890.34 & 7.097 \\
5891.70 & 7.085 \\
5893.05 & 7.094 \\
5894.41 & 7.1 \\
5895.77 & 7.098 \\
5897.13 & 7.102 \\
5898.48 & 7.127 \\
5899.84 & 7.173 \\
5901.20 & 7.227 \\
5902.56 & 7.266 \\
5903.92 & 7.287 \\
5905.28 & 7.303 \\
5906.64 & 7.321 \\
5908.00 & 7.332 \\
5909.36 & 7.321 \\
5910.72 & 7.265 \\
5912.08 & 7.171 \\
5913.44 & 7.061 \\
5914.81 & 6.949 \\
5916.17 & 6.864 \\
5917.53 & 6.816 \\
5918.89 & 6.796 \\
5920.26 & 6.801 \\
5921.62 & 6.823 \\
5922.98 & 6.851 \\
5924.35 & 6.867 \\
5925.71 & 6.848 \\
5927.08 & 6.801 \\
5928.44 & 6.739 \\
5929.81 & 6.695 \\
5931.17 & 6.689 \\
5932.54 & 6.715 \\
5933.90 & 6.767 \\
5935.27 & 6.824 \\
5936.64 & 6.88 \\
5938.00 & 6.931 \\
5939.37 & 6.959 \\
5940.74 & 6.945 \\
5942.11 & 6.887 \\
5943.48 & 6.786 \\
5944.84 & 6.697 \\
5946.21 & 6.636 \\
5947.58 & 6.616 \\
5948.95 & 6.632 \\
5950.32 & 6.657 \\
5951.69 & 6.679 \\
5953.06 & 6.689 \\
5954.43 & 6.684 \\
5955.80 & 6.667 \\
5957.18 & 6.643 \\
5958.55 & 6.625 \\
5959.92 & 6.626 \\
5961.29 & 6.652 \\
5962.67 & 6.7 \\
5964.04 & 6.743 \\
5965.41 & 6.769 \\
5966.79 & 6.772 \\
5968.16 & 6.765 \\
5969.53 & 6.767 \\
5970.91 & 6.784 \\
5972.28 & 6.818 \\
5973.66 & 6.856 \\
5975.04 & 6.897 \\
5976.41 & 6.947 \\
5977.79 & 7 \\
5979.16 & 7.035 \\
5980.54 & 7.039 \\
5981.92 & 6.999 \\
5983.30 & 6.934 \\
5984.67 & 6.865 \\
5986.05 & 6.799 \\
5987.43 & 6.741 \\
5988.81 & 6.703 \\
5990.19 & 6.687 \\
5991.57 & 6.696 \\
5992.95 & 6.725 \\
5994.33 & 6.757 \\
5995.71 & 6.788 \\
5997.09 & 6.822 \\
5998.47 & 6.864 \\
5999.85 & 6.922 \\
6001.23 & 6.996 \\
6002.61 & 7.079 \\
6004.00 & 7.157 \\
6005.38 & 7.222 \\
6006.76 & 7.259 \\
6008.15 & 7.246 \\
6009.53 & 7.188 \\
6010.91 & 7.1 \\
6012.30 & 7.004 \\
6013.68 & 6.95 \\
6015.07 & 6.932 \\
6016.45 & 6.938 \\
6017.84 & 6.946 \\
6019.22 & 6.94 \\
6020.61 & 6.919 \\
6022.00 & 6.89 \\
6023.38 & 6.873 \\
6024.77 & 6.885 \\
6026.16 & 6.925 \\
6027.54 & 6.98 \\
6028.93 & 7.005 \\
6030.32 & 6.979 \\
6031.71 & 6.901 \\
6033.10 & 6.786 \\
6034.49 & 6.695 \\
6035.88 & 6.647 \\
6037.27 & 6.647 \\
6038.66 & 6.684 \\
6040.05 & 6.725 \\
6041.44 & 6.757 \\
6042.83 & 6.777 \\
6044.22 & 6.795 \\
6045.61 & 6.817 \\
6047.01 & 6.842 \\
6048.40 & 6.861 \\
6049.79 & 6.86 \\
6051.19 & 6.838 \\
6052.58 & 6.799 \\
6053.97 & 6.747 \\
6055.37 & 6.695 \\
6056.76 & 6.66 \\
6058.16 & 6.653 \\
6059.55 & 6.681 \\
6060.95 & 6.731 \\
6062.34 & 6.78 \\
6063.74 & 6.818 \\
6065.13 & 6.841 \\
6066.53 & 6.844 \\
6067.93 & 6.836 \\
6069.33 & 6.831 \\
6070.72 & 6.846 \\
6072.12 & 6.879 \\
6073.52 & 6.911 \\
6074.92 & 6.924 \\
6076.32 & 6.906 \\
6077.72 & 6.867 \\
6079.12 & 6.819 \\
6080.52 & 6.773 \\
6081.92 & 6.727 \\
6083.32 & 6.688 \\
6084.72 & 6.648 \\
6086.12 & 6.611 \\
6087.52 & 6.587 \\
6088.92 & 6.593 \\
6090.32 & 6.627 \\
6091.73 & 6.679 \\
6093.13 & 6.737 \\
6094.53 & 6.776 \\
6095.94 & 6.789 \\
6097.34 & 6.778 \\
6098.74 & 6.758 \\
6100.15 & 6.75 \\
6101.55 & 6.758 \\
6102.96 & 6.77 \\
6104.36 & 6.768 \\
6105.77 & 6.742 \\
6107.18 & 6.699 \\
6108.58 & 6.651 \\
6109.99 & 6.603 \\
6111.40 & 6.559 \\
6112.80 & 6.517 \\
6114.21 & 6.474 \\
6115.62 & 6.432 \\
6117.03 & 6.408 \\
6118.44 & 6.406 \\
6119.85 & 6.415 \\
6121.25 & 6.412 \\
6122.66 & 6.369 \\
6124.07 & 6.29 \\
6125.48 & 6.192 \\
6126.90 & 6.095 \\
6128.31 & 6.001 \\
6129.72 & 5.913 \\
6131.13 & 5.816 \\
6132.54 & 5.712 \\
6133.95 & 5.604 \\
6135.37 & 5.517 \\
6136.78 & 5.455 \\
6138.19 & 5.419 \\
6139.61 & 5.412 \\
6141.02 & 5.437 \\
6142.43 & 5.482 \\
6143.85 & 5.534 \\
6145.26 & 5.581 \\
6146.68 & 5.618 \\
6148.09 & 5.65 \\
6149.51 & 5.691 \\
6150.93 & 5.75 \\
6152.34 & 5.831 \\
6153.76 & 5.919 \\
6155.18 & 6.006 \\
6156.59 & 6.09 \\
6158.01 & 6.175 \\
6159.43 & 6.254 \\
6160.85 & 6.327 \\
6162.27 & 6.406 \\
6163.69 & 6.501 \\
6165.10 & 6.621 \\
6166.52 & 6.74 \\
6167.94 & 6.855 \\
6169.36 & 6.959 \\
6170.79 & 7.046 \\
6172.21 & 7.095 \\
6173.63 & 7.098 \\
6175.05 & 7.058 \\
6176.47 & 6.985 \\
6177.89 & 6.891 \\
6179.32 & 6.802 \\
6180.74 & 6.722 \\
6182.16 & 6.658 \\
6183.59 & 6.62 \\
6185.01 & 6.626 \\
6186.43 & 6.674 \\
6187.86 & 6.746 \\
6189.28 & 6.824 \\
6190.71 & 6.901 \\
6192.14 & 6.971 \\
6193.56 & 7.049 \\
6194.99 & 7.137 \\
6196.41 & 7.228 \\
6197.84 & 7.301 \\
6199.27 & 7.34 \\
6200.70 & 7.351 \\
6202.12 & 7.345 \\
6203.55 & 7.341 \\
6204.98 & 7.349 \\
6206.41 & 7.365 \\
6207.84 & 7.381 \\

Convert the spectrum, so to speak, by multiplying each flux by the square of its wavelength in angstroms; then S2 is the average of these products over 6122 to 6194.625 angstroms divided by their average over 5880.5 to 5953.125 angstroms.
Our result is 0.97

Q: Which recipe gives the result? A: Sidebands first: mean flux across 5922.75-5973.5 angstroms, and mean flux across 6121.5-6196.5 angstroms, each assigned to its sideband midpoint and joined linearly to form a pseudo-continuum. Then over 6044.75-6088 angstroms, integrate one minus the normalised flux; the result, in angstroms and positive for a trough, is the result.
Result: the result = -1.9 angstroms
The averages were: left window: 6.75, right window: 6.3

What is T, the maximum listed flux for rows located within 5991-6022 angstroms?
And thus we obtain 7.259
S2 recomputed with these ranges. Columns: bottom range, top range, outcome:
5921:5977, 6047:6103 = 1.04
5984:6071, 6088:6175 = 0.95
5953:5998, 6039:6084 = 1.03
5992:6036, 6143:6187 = 0.97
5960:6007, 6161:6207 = 1.08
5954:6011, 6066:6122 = 1.01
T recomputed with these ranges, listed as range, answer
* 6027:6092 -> 7.005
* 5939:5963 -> 6.959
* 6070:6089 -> 6.924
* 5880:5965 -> 7.604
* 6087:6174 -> 7.098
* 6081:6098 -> 6.789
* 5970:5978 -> 7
